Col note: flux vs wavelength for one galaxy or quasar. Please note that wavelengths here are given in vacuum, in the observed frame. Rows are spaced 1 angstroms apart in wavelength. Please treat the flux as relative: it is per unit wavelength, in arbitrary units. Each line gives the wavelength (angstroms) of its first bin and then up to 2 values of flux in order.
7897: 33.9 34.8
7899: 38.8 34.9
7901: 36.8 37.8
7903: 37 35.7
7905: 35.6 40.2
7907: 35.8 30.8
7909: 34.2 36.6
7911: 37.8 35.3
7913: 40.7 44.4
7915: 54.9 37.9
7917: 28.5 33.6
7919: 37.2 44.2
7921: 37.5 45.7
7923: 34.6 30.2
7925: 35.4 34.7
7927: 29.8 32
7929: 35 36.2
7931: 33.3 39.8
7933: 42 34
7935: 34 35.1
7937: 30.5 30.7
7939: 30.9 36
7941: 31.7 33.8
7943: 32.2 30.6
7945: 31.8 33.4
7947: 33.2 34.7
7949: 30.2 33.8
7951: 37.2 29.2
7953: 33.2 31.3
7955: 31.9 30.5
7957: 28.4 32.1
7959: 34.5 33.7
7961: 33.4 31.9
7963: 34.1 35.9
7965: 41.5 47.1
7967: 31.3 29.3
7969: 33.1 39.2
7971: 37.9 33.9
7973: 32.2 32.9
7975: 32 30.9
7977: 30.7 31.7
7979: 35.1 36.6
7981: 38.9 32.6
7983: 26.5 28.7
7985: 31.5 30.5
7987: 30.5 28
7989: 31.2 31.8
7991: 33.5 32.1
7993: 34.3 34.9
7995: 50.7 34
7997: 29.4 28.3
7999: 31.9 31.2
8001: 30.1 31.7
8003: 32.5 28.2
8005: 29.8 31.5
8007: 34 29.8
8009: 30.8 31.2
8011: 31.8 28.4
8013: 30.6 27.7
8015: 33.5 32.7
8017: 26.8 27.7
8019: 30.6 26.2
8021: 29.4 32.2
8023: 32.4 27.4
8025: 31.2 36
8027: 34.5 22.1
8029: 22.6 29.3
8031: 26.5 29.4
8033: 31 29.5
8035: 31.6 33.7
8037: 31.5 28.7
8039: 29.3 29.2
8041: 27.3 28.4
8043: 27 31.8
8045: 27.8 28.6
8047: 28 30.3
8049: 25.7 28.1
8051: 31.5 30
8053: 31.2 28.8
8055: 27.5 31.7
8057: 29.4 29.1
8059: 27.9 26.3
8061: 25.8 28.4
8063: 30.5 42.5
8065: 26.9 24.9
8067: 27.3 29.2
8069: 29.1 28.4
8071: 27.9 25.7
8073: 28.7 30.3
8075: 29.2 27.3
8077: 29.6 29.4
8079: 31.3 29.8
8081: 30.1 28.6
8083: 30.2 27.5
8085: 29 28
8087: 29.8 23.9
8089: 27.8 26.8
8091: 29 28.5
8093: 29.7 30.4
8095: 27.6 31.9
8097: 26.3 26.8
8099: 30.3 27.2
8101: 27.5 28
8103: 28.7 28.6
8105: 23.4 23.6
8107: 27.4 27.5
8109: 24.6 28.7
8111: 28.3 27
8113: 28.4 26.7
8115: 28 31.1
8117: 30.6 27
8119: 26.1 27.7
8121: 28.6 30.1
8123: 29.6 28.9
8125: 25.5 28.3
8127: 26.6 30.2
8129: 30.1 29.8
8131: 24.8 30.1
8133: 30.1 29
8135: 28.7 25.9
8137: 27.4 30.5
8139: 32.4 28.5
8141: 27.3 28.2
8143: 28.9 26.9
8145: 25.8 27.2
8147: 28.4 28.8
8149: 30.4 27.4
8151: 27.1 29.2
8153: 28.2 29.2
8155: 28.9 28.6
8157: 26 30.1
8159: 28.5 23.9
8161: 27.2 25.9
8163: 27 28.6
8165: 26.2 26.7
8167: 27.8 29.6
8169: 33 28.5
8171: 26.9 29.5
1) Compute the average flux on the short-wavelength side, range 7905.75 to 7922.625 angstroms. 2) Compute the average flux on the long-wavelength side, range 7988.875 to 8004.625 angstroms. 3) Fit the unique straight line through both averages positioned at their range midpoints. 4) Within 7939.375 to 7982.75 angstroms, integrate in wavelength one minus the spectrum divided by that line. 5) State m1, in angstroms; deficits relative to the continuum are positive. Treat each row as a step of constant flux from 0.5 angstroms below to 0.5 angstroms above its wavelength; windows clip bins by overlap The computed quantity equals 2.1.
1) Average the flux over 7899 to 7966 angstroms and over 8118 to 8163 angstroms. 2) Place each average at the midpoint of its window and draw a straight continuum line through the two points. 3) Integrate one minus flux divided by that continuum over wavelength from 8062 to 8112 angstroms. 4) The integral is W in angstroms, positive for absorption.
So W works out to 2.6 angstroms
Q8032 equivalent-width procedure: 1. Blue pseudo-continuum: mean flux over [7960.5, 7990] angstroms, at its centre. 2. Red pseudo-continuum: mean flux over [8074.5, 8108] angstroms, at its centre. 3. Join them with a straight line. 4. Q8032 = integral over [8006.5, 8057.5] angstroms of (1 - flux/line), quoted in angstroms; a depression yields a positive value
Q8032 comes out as 2.0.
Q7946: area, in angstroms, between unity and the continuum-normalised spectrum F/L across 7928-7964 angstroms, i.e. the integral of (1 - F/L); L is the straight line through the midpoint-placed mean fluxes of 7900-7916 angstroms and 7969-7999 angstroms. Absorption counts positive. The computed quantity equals 2.4 angstroms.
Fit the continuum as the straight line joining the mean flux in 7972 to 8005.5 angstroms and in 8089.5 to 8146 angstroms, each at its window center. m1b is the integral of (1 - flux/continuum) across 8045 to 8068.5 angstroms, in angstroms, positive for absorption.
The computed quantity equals 0.8 angstroms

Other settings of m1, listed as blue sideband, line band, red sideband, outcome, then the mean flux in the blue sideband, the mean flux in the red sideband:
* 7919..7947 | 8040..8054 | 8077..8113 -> 0.5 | 34.7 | 28.1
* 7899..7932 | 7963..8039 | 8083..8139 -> 2.8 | 36.8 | 28.1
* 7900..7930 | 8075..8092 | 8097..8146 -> 0.6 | 36.8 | 28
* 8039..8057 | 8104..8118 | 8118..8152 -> 0.6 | 29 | 28.3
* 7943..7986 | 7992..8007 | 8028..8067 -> -0.6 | 33.3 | 29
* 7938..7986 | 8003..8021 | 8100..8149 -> 0.9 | 33.2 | 28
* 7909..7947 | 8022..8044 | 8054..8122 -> 0.9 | 35.7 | 28.4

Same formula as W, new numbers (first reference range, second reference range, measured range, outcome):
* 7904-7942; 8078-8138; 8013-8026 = 0.77 angstroms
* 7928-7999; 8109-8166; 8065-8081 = 0.83 angstroms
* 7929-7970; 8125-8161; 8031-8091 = 3.08 angstroms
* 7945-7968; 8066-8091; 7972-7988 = 0.30 angstroms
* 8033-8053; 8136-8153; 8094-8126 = 0.96 angstroms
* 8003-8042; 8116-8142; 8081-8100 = 0.40 angstroms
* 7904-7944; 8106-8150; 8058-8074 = 0.97 angstroms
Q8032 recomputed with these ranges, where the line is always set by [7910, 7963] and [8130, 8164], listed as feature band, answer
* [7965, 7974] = -0.5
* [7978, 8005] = 0.5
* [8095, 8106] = 0.7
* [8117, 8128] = 0.3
